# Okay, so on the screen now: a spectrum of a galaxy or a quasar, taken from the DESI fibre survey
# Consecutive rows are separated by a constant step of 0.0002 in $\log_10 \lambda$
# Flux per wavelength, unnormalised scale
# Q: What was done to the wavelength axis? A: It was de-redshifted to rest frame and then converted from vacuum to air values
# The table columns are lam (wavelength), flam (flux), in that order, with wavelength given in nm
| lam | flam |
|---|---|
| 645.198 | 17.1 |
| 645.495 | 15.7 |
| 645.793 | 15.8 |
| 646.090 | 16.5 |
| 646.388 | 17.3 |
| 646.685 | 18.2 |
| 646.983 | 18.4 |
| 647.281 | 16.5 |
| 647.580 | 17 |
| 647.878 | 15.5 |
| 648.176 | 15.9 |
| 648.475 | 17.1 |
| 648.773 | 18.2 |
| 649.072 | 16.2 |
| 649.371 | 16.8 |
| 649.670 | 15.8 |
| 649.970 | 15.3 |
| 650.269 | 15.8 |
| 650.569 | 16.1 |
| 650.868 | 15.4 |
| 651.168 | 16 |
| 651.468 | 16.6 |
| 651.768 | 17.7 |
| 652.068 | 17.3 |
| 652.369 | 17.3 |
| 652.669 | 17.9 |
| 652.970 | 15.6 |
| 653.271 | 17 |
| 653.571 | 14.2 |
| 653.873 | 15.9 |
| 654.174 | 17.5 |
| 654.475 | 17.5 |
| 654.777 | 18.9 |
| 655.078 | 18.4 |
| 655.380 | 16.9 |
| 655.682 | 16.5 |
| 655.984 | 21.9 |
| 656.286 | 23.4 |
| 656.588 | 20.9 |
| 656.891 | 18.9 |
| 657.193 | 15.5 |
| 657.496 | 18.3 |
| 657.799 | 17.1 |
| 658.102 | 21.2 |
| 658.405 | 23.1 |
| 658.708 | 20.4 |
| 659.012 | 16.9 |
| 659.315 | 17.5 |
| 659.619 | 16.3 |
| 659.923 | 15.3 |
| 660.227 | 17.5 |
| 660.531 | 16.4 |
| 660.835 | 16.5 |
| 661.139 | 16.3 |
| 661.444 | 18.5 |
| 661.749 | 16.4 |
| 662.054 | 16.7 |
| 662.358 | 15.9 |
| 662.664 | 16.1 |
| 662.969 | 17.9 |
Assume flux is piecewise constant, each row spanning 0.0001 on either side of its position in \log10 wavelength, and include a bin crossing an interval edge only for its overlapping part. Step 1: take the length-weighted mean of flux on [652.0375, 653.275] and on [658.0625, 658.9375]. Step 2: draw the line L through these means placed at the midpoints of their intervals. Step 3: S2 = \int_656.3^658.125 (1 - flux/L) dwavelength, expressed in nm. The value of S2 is 0.13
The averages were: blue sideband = 17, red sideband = 21.2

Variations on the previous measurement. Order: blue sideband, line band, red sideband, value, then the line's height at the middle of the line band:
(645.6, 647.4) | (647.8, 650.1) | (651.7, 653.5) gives 0.09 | 17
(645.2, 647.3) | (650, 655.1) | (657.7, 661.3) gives 0.21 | 17.4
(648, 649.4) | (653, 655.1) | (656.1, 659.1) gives 0.19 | 18.5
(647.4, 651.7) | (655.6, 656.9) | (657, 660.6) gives -0.23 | 17.5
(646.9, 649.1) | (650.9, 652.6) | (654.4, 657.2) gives 0.10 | 17.9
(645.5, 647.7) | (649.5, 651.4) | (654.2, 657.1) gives 0.22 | 17.9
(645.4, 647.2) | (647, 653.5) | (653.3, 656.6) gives 0.38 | 17.6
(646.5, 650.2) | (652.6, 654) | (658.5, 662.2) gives 0.07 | 16.9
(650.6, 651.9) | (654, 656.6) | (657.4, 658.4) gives -0.09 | 18.3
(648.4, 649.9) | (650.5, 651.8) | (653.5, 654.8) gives 0.04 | 16.7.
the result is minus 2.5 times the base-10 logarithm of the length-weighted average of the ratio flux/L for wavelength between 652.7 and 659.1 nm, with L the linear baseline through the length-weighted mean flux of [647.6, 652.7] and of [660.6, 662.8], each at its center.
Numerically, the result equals -0.11 mag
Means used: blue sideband 16.5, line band 18.4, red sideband 16.6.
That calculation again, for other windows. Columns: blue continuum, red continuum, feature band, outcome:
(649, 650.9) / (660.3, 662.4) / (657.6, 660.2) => -0.12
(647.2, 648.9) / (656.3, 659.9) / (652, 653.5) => 0.05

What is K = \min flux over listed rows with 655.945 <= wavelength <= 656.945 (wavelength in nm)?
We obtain 18.9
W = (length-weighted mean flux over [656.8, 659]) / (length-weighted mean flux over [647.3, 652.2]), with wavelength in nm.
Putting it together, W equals 1.16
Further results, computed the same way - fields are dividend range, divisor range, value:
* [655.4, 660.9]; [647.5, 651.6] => 1.14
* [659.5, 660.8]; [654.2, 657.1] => 0.86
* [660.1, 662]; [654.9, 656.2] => 0.90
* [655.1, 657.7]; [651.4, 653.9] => 1.14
